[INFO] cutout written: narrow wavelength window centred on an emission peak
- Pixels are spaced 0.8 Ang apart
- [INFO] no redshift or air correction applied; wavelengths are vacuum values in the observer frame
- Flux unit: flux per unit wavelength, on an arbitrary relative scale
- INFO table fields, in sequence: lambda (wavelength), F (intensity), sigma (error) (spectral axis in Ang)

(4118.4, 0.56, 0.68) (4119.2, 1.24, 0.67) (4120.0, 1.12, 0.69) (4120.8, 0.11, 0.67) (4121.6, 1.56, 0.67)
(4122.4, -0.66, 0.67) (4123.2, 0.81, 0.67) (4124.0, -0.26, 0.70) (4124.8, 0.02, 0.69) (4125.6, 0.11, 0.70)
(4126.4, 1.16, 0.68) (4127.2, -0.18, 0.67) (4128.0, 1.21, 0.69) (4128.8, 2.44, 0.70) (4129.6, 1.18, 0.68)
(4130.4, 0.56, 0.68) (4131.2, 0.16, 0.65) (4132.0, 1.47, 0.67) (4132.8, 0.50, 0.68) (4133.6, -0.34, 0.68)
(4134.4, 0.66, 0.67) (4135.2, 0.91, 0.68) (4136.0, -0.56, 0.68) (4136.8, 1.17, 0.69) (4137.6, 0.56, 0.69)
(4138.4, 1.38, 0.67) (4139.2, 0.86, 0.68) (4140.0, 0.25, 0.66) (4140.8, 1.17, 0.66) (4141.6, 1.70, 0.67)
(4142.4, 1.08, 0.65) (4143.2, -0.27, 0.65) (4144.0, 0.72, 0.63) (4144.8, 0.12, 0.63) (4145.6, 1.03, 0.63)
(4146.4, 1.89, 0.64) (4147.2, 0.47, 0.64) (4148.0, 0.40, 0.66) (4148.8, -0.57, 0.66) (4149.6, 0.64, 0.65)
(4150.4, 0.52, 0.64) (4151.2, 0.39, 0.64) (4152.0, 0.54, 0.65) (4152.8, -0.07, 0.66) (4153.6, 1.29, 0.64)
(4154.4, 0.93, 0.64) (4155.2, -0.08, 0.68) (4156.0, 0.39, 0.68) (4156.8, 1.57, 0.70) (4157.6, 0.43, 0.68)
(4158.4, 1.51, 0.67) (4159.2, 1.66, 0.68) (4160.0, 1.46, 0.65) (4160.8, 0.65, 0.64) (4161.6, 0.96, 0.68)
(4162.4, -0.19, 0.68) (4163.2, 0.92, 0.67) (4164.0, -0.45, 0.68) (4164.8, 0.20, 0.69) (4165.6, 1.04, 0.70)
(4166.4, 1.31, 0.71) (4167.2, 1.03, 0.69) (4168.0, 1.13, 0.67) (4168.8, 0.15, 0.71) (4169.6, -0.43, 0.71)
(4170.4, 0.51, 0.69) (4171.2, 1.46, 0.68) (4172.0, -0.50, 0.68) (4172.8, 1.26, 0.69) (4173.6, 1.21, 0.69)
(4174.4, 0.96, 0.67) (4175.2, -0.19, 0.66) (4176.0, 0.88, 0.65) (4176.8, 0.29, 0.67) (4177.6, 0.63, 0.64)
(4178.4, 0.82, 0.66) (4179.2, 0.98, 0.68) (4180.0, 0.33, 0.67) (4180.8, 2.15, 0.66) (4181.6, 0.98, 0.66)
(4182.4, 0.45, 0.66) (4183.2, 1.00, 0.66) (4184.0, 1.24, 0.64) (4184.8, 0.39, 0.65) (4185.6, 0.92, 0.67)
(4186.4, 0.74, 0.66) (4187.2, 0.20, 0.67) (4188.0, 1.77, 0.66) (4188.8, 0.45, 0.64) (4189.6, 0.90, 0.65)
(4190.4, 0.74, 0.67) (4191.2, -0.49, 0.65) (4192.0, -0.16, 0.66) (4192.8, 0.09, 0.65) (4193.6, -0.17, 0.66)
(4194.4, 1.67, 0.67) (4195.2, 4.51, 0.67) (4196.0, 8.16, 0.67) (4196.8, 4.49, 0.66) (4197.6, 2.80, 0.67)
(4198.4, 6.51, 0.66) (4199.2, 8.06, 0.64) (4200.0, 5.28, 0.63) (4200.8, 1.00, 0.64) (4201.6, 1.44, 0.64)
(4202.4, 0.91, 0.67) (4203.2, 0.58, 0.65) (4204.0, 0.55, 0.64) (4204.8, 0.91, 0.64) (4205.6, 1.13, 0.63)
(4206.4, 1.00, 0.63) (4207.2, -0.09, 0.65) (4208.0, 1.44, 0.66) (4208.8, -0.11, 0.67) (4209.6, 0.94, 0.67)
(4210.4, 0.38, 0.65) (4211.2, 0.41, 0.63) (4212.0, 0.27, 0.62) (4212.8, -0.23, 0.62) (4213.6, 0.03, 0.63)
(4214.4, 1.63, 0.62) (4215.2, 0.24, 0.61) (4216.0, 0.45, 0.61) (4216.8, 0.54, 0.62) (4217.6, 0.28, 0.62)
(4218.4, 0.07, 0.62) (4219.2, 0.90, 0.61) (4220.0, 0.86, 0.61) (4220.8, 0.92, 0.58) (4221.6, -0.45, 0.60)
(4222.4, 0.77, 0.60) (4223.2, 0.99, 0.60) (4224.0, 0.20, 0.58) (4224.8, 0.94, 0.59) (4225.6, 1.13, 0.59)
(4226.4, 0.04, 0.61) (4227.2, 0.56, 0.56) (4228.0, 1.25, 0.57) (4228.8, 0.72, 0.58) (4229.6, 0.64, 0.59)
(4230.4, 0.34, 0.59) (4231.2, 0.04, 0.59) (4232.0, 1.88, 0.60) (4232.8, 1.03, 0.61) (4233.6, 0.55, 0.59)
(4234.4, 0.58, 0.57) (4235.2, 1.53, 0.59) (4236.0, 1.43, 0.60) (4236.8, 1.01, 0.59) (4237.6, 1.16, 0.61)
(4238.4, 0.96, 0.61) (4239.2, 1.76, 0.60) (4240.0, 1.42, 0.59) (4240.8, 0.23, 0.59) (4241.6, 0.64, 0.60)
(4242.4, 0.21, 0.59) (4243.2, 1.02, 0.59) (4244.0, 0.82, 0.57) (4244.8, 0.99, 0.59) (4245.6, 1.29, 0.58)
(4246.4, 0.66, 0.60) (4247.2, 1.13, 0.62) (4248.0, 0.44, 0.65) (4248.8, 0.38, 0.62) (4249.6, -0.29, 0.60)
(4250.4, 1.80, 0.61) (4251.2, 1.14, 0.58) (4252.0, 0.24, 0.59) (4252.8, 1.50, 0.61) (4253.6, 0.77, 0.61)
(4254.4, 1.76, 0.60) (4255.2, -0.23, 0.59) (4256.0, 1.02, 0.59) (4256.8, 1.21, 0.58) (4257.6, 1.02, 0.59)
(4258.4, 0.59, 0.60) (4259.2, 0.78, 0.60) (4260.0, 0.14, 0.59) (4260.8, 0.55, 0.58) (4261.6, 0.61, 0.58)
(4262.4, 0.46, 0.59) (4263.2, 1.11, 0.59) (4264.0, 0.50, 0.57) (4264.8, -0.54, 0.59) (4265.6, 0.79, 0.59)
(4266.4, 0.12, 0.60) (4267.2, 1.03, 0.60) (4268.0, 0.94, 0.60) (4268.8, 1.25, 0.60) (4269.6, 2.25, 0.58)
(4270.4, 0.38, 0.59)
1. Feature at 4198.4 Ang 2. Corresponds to [O II]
